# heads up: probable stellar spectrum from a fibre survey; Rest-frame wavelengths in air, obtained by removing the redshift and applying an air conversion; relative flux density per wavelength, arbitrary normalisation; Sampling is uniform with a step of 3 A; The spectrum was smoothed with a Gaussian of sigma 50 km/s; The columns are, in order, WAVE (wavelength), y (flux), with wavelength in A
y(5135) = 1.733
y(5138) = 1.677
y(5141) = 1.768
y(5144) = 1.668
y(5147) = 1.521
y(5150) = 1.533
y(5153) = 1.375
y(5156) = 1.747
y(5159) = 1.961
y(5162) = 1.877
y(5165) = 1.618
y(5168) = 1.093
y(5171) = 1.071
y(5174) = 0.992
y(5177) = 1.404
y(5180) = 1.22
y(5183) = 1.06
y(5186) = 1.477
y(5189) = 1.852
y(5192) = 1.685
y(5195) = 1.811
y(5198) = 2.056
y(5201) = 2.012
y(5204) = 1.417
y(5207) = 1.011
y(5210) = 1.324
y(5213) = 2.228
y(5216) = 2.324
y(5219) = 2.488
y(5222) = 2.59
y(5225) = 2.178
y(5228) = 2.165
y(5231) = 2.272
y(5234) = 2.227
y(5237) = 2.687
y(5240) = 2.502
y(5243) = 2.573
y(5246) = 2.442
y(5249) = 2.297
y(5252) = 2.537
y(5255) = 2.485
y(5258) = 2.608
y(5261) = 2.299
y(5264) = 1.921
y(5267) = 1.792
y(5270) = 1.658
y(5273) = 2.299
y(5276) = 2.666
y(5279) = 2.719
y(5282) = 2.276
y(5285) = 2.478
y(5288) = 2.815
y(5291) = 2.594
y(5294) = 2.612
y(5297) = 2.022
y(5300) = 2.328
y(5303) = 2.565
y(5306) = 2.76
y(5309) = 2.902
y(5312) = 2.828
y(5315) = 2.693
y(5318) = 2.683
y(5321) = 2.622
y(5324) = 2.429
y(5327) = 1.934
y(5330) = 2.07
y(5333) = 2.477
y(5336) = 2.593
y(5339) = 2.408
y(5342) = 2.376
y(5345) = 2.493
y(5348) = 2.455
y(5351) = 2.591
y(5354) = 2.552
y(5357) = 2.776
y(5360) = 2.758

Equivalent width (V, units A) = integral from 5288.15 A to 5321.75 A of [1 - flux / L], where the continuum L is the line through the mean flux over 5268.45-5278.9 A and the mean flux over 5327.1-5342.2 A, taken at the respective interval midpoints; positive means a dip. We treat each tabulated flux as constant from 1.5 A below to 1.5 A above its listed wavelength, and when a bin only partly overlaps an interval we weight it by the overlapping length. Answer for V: -4.35 A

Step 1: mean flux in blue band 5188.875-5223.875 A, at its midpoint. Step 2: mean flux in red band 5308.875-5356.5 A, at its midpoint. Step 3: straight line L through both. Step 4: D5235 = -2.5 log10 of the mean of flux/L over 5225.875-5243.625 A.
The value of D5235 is -0.17 mag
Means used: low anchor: 1.9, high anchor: 2.5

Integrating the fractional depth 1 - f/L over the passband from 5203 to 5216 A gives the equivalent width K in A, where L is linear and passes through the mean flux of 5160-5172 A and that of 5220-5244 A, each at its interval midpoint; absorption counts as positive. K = 3.08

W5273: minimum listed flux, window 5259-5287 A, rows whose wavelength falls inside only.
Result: 1.658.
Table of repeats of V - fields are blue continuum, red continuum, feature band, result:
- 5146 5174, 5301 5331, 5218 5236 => -3.4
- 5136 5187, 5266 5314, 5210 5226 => -3.0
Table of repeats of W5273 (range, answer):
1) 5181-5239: 1.011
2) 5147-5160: 1.375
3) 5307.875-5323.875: 2.622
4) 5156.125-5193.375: 0.992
